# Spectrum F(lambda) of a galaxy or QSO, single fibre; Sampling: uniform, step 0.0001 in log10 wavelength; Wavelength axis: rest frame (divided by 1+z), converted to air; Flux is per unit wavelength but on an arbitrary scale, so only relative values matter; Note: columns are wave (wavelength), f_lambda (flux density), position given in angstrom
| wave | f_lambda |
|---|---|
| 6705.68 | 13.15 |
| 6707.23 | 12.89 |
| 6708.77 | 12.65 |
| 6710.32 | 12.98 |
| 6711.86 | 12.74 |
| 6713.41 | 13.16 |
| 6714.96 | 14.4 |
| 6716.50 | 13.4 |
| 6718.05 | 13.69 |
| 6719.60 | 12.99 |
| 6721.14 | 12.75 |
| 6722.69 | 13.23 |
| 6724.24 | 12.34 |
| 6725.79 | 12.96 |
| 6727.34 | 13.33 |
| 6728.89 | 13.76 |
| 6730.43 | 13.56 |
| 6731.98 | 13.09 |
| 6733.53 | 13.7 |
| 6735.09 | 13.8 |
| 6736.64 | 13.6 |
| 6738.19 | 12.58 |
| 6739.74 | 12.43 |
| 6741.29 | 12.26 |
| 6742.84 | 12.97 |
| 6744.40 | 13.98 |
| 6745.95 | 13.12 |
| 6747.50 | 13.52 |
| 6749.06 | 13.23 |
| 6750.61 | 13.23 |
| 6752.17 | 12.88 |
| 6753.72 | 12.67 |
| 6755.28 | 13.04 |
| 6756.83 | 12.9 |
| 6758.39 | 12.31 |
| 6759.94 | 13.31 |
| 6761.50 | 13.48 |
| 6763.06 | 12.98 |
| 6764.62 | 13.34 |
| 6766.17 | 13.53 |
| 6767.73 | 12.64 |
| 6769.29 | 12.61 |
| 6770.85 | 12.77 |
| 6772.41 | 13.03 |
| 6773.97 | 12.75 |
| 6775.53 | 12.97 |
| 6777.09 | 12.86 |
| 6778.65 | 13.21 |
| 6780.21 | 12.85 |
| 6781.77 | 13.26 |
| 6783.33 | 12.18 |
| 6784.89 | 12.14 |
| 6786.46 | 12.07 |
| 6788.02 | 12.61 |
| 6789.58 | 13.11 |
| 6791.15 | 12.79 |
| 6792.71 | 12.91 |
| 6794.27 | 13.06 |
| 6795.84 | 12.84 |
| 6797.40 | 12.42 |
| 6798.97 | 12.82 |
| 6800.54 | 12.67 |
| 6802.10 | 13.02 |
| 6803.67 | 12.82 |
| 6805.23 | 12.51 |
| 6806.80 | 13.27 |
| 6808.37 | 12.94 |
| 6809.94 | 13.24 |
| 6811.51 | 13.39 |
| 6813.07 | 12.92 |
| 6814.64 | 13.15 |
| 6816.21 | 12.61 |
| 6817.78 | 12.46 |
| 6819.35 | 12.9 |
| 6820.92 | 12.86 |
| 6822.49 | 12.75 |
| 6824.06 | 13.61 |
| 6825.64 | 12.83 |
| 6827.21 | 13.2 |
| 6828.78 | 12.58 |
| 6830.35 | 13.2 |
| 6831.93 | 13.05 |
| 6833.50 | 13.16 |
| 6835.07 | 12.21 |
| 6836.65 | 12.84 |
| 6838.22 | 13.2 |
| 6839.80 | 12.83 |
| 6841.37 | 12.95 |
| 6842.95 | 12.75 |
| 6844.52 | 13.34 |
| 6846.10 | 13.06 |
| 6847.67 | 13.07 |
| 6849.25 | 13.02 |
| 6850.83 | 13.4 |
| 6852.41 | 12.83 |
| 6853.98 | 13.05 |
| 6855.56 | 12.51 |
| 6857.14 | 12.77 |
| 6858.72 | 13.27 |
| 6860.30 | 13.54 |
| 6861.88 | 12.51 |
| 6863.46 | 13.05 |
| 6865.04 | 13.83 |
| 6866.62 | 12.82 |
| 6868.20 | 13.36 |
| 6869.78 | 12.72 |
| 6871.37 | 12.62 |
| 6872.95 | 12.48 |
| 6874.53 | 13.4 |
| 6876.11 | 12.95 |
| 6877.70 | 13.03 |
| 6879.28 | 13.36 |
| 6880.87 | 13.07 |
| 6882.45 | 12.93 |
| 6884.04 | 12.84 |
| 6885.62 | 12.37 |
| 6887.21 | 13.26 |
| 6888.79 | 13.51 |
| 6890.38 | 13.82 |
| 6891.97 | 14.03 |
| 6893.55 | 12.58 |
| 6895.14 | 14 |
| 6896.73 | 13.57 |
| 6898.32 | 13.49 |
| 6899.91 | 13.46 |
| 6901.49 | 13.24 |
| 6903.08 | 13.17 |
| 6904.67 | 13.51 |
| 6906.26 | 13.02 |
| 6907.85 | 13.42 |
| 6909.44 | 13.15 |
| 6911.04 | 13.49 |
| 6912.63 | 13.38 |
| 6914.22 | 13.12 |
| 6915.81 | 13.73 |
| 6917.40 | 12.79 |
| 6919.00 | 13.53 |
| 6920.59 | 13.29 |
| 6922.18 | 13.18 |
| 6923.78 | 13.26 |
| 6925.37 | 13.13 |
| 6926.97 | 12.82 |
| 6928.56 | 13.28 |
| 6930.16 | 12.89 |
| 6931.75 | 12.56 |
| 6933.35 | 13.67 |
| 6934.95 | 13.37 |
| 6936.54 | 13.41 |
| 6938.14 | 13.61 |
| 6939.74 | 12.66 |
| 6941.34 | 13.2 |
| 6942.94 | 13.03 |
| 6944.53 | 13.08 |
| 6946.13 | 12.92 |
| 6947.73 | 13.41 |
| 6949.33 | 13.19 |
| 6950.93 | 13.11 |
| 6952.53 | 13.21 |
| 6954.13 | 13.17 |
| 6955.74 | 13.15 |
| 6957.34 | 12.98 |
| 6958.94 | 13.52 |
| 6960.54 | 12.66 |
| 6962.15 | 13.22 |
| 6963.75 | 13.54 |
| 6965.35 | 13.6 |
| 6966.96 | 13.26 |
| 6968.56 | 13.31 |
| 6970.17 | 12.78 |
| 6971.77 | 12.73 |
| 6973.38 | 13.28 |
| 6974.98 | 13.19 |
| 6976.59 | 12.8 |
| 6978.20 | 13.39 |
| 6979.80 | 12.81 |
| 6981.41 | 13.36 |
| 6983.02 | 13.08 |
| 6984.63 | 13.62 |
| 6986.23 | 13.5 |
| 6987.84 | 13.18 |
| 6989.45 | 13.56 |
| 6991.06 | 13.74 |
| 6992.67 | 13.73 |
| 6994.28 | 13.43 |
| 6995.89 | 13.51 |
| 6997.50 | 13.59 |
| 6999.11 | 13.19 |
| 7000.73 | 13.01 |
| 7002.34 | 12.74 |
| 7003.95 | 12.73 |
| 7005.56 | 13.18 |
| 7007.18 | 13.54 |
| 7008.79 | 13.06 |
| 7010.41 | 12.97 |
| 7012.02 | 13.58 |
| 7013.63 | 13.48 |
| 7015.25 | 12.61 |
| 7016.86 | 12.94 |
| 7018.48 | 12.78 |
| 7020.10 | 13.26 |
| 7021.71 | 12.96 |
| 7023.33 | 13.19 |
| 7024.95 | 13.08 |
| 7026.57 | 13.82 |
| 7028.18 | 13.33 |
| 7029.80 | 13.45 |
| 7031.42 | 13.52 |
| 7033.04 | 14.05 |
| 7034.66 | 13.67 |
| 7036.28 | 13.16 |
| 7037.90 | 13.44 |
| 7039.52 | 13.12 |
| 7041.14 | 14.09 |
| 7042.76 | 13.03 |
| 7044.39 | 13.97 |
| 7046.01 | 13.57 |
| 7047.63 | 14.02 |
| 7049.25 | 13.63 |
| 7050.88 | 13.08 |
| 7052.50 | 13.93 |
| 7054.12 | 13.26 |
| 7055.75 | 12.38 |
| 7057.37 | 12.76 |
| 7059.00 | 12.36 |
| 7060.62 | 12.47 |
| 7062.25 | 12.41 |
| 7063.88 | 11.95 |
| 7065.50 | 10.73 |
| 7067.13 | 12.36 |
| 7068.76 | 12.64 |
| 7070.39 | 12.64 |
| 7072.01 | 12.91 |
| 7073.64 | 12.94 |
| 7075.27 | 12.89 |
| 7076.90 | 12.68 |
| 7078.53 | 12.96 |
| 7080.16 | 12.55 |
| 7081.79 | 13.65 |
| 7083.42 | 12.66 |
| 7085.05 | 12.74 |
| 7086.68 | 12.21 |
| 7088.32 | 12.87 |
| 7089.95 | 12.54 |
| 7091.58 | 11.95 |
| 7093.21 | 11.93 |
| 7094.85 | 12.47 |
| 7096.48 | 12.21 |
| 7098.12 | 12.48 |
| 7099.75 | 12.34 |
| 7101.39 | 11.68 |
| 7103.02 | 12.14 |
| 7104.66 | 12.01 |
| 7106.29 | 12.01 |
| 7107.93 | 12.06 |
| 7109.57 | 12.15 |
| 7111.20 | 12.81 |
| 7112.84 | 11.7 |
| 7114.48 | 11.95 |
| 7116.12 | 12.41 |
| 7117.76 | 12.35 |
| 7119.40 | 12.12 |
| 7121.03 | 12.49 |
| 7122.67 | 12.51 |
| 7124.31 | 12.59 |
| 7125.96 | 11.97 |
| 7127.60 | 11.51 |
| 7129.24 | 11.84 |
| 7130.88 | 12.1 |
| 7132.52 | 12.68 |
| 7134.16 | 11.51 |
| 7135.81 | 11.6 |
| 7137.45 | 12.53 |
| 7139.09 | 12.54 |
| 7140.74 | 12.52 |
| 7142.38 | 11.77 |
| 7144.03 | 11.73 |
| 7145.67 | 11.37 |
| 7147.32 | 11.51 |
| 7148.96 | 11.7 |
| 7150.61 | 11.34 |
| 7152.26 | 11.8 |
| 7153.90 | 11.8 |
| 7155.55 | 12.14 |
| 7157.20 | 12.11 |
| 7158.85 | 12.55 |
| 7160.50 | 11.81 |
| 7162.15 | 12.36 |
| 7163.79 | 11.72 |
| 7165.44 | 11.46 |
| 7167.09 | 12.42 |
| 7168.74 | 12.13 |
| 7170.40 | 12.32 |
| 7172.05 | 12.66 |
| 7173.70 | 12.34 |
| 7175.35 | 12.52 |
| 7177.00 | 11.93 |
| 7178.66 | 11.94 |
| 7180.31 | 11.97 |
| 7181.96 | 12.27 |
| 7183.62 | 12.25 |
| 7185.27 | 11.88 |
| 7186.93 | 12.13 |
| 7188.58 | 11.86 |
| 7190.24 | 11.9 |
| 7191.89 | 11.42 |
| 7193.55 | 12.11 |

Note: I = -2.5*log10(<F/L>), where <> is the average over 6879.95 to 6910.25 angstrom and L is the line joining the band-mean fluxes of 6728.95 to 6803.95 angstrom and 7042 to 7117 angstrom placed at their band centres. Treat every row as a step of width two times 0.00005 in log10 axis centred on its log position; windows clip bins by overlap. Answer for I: -0.04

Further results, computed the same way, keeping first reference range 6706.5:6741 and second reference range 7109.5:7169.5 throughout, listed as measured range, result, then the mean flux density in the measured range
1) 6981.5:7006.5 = -0.07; 13.3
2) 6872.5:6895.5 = -0.04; 13.2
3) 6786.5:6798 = 0.02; 12.8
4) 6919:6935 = -0.04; 13.2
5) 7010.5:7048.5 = -0.09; 13.4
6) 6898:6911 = -0.05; 13.3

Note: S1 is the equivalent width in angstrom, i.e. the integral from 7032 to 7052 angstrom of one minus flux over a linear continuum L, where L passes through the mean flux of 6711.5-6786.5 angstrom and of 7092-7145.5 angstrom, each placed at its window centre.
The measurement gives -2.02 angstrom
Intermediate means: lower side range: 13.1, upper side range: 12.1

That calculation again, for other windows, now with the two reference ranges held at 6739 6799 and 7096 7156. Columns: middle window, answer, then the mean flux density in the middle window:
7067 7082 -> -0.78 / 12.8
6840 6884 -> -1.18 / 13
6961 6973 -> -0.74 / 13.2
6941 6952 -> -0.58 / 13.1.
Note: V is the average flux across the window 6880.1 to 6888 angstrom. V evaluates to 12.9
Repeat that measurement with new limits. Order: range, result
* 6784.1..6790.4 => 12.5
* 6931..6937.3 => 13.3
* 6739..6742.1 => 12.4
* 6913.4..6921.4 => 13.3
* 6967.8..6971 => 13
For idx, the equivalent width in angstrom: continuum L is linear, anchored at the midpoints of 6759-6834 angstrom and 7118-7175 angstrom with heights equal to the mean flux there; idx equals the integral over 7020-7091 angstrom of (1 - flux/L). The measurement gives -4.3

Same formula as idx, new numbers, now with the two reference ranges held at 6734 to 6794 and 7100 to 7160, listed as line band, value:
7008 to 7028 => -1.35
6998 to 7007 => -0.49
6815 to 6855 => -0.55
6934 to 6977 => -2.38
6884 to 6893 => -0.49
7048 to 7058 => -0.80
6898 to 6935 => -1.97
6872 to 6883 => -0.31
